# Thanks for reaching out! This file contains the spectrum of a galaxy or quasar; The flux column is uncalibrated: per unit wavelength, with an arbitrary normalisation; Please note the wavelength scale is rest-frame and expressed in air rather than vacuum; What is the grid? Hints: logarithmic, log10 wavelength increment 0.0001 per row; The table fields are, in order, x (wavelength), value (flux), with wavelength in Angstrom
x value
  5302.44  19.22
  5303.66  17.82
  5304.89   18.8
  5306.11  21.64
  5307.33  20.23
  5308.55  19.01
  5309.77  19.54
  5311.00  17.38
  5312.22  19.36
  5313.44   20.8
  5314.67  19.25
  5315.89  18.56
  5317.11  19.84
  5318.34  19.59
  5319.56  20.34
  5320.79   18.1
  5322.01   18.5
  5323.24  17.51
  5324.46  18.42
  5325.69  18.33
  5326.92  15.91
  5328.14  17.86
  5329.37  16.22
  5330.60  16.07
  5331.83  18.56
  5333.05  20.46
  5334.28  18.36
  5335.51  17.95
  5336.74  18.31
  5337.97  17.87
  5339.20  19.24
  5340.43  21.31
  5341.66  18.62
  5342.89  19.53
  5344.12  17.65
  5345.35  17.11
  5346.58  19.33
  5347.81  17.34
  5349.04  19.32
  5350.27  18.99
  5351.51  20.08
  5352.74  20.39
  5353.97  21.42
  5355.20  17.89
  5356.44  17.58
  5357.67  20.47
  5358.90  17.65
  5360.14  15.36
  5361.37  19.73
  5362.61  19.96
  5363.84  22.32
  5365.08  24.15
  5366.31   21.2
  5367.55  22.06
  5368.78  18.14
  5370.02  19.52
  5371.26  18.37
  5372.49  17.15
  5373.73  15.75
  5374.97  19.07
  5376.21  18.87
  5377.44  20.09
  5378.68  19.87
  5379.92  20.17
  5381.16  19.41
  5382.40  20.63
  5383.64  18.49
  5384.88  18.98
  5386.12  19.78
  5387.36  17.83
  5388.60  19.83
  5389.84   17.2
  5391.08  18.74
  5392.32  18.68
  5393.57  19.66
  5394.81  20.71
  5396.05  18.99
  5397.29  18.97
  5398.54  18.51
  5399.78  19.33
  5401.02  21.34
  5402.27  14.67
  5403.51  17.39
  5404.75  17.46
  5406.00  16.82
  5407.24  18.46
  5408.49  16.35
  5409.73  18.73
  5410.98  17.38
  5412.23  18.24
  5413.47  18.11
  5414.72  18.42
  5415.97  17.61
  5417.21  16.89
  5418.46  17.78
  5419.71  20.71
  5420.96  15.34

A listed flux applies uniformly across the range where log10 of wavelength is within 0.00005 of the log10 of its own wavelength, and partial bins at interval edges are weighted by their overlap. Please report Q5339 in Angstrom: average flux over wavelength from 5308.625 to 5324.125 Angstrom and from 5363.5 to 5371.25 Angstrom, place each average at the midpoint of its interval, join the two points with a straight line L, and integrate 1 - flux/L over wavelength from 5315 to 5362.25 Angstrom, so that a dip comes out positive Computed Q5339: 3.07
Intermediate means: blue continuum 19.1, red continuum 21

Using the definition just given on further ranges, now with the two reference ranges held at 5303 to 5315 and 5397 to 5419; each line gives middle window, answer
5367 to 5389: -0.90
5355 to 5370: -0.95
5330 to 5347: 0.31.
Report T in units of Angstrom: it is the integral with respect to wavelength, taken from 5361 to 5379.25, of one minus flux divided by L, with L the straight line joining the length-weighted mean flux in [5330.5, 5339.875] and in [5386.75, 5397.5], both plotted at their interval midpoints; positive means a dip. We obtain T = -0.9 Angstrom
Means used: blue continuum 18.5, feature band 19.7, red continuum 19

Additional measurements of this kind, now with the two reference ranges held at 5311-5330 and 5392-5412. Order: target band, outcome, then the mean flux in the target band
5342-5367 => -1.3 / 19.4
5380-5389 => -0.5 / 19.3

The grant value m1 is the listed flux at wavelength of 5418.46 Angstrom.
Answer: 17.78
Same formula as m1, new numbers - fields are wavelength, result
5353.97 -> 21.42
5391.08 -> 18.74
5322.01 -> 18.5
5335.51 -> 17.95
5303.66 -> 17.82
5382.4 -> 20.63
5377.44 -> 20.09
